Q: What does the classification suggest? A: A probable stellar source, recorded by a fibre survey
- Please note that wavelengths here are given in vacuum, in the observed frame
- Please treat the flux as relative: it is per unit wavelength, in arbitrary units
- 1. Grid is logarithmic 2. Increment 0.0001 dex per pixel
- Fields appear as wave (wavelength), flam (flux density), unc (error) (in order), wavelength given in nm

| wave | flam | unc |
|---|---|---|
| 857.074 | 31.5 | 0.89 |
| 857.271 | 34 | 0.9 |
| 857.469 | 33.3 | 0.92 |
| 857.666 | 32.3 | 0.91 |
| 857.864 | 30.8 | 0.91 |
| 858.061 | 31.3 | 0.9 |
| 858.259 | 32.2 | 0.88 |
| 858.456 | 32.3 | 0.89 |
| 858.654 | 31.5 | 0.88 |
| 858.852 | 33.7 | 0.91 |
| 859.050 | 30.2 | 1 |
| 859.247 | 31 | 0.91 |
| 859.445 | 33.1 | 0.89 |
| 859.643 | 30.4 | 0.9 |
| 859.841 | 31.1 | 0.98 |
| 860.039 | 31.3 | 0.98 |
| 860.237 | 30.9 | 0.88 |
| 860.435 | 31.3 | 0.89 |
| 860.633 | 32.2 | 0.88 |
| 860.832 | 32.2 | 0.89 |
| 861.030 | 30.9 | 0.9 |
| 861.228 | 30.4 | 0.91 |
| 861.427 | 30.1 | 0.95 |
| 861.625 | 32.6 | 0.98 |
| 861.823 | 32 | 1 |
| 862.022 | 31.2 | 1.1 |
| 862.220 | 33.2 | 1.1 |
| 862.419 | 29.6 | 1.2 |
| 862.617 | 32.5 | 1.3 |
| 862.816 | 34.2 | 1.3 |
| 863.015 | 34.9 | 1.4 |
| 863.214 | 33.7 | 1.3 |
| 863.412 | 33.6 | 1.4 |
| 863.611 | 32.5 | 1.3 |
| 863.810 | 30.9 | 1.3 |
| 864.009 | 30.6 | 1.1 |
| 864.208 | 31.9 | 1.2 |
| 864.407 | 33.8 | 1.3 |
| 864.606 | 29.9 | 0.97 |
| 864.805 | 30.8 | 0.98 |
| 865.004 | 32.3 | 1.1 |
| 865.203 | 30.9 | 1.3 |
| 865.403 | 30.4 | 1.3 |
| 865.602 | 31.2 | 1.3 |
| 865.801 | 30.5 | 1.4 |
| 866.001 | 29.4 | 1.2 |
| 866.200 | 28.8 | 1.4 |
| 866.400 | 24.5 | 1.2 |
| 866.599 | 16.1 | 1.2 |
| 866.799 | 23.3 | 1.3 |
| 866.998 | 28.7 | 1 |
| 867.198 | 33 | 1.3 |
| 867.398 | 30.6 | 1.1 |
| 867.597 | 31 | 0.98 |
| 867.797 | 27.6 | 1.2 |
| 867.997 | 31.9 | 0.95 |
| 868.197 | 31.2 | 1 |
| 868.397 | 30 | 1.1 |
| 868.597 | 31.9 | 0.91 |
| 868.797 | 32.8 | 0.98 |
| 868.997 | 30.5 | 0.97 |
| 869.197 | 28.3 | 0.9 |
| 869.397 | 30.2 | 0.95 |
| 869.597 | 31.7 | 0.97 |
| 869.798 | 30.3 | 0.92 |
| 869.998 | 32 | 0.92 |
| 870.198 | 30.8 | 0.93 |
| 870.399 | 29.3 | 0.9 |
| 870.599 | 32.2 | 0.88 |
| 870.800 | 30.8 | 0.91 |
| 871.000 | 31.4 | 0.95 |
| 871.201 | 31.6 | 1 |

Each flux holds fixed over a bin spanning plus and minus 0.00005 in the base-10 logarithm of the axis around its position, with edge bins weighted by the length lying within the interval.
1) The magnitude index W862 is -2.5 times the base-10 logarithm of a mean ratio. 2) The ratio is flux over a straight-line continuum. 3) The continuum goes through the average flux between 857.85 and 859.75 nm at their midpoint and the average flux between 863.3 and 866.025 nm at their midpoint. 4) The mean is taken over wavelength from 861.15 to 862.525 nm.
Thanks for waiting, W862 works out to 0.01 mag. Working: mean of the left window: 31.7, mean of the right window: 31.4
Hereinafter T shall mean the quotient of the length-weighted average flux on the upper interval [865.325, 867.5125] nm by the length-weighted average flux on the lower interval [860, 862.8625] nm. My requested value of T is 0.88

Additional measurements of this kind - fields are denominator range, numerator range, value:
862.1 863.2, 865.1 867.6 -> 0.86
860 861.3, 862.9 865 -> 1.03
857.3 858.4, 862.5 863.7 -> 1.04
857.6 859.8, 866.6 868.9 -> 0.93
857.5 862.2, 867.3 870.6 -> 0.97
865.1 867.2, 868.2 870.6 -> 1.11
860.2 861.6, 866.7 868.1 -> 0.94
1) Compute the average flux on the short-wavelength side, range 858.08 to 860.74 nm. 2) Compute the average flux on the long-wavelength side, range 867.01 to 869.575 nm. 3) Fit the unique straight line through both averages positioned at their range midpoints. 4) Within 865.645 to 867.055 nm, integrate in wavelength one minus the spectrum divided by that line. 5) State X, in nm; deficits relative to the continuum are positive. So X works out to 0.22 nm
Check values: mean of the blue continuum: 31.6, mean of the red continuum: 30.7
